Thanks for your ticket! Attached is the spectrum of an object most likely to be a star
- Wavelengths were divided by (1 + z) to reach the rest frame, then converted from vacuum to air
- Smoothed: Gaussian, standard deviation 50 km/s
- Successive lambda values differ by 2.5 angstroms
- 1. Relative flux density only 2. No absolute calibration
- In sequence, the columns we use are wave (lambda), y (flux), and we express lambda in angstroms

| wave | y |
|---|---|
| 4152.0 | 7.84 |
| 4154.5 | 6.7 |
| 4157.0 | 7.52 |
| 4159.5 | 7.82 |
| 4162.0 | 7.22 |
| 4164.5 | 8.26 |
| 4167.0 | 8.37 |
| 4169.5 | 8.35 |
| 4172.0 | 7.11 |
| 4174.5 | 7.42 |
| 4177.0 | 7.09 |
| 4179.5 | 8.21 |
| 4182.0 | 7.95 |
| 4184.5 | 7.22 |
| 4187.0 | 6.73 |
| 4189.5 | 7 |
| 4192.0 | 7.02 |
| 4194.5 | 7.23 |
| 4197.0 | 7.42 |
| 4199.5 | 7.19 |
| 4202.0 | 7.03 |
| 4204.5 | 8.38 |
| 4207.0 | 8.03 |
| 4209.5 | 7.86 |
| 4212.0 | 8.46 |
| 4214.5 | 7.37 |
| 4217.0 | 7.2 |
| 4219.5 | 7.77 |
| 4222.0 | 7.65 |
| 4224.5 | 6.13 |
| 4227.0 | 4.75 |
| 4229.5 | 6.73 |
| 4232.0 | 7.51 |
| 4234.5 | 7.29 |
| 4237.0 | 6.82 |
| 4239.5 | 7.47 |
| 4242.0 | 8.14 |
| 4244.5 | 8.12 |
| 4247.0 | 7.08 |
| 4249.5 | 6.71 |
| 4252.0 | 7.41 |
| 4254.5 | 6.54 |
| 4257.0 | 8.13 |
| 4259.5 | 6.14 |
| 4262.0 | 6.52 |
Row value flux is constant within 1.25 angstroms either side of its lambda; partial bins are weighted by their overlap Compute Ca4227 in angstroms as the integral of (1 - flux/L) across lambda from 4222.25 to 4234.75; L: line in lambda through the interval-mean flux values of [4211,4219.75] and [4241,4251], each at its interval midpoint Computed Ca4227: 1.78 angstroms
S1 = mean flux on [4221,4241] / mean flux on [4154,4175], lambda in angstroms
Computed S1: 0.9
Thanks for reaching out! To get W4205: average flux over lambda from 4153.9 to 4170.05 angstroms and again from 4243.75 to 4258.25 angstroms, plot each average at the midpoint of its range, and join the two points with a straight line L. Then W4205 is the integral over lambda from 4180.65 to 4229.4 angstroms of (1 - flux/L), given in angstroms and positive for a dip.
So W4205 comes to 1.8 angstroms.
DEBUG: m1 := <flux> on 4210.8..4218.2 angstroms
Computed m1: 7.67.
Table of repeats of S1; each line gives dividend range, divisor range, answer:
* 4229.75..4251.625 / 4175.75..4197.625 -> 1.01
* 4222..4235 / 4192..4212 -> 0.86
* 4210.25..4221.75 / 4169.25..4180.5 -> 1.02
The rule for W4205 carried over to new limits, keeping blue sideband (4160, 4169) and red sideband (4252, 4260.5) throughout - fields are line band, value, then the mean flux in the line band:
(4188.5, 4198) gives 0.6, 7.17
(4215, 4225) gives 0.2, 7.28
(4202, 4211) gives -0.5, 7.95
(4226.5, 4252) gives 0.2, 7.15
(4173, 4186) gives 0.4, 7.55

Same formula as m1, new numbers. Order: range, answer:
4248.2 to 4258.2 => 7.19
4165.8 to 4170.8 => 8.35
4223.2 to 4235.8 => 6.49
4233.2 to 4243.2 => 7.43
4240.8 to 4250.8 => 7.51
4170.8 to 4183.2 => 7.56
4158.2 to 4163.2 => 7.52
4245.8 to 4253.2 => 7.06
